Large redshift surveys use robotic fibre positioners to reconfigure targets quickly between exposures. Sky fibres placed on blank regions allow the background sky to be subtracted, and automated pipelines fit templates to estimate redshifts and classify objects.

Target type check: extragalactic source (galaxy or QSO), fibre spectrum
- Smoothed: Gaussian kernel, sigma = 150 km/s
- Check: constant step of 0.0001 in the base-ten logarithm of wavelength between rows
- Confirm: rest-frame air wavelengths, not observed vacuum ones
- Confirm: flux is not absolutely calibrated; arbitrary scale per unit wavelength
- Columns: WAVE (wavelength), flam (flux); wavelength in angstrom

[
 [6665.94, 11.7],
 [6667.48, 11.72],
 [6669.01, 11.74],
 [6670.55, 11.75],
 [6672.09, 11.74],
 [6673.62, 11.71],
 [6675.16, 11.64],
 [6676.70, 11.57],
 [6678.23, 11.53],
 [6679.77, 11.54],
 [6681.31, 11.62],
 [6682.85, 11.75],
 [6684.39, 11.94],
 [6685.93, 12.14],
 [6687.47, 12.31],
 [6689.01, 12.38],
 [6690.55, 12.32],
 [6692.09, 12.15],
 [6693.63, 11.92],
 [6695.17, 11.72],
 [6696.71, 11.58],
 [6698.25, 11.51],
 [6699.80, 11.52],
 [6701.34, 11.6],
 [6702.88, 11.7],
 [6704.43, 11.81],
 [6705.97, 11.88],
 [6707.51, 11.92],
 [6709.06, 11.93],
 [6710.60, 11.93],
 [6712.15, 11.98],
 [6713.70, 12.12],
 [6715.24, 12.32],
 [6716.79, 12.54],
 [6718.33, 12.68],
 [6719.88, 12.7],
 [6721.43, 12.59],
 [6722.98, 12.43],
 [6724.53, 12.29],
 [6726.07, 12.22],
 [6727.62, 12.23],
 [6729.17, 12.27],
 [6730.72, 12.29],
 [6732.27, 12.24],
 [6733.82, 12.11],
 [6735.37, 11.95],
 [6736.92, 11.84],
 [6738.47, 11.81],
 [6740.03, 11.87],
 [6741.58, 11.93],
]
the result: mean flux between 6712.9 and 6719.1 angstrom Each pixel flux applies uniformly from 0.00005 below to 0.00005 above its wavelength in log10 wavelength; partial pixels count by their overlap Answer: 12.4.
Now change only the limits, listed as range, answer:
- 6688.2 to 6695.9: 12.1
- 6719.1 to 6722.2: 12.6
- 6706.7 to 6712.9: 11.9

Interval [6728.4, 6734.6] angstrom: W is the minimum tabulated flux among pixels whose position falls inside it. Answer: 12.11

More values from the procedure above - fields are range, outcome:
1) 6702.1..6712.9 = 11.7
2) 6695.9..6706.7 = 11.51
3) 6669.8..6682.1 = 11.53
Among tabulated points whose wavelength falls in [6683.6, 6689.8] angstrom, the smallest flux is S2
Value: 11.94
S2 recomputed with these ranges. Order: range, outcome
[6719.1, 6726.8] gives 12.22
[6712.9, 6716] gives 12.12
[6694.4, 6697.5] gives 11.58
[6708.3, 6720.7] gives 11.93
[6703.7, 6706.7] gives 11.81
